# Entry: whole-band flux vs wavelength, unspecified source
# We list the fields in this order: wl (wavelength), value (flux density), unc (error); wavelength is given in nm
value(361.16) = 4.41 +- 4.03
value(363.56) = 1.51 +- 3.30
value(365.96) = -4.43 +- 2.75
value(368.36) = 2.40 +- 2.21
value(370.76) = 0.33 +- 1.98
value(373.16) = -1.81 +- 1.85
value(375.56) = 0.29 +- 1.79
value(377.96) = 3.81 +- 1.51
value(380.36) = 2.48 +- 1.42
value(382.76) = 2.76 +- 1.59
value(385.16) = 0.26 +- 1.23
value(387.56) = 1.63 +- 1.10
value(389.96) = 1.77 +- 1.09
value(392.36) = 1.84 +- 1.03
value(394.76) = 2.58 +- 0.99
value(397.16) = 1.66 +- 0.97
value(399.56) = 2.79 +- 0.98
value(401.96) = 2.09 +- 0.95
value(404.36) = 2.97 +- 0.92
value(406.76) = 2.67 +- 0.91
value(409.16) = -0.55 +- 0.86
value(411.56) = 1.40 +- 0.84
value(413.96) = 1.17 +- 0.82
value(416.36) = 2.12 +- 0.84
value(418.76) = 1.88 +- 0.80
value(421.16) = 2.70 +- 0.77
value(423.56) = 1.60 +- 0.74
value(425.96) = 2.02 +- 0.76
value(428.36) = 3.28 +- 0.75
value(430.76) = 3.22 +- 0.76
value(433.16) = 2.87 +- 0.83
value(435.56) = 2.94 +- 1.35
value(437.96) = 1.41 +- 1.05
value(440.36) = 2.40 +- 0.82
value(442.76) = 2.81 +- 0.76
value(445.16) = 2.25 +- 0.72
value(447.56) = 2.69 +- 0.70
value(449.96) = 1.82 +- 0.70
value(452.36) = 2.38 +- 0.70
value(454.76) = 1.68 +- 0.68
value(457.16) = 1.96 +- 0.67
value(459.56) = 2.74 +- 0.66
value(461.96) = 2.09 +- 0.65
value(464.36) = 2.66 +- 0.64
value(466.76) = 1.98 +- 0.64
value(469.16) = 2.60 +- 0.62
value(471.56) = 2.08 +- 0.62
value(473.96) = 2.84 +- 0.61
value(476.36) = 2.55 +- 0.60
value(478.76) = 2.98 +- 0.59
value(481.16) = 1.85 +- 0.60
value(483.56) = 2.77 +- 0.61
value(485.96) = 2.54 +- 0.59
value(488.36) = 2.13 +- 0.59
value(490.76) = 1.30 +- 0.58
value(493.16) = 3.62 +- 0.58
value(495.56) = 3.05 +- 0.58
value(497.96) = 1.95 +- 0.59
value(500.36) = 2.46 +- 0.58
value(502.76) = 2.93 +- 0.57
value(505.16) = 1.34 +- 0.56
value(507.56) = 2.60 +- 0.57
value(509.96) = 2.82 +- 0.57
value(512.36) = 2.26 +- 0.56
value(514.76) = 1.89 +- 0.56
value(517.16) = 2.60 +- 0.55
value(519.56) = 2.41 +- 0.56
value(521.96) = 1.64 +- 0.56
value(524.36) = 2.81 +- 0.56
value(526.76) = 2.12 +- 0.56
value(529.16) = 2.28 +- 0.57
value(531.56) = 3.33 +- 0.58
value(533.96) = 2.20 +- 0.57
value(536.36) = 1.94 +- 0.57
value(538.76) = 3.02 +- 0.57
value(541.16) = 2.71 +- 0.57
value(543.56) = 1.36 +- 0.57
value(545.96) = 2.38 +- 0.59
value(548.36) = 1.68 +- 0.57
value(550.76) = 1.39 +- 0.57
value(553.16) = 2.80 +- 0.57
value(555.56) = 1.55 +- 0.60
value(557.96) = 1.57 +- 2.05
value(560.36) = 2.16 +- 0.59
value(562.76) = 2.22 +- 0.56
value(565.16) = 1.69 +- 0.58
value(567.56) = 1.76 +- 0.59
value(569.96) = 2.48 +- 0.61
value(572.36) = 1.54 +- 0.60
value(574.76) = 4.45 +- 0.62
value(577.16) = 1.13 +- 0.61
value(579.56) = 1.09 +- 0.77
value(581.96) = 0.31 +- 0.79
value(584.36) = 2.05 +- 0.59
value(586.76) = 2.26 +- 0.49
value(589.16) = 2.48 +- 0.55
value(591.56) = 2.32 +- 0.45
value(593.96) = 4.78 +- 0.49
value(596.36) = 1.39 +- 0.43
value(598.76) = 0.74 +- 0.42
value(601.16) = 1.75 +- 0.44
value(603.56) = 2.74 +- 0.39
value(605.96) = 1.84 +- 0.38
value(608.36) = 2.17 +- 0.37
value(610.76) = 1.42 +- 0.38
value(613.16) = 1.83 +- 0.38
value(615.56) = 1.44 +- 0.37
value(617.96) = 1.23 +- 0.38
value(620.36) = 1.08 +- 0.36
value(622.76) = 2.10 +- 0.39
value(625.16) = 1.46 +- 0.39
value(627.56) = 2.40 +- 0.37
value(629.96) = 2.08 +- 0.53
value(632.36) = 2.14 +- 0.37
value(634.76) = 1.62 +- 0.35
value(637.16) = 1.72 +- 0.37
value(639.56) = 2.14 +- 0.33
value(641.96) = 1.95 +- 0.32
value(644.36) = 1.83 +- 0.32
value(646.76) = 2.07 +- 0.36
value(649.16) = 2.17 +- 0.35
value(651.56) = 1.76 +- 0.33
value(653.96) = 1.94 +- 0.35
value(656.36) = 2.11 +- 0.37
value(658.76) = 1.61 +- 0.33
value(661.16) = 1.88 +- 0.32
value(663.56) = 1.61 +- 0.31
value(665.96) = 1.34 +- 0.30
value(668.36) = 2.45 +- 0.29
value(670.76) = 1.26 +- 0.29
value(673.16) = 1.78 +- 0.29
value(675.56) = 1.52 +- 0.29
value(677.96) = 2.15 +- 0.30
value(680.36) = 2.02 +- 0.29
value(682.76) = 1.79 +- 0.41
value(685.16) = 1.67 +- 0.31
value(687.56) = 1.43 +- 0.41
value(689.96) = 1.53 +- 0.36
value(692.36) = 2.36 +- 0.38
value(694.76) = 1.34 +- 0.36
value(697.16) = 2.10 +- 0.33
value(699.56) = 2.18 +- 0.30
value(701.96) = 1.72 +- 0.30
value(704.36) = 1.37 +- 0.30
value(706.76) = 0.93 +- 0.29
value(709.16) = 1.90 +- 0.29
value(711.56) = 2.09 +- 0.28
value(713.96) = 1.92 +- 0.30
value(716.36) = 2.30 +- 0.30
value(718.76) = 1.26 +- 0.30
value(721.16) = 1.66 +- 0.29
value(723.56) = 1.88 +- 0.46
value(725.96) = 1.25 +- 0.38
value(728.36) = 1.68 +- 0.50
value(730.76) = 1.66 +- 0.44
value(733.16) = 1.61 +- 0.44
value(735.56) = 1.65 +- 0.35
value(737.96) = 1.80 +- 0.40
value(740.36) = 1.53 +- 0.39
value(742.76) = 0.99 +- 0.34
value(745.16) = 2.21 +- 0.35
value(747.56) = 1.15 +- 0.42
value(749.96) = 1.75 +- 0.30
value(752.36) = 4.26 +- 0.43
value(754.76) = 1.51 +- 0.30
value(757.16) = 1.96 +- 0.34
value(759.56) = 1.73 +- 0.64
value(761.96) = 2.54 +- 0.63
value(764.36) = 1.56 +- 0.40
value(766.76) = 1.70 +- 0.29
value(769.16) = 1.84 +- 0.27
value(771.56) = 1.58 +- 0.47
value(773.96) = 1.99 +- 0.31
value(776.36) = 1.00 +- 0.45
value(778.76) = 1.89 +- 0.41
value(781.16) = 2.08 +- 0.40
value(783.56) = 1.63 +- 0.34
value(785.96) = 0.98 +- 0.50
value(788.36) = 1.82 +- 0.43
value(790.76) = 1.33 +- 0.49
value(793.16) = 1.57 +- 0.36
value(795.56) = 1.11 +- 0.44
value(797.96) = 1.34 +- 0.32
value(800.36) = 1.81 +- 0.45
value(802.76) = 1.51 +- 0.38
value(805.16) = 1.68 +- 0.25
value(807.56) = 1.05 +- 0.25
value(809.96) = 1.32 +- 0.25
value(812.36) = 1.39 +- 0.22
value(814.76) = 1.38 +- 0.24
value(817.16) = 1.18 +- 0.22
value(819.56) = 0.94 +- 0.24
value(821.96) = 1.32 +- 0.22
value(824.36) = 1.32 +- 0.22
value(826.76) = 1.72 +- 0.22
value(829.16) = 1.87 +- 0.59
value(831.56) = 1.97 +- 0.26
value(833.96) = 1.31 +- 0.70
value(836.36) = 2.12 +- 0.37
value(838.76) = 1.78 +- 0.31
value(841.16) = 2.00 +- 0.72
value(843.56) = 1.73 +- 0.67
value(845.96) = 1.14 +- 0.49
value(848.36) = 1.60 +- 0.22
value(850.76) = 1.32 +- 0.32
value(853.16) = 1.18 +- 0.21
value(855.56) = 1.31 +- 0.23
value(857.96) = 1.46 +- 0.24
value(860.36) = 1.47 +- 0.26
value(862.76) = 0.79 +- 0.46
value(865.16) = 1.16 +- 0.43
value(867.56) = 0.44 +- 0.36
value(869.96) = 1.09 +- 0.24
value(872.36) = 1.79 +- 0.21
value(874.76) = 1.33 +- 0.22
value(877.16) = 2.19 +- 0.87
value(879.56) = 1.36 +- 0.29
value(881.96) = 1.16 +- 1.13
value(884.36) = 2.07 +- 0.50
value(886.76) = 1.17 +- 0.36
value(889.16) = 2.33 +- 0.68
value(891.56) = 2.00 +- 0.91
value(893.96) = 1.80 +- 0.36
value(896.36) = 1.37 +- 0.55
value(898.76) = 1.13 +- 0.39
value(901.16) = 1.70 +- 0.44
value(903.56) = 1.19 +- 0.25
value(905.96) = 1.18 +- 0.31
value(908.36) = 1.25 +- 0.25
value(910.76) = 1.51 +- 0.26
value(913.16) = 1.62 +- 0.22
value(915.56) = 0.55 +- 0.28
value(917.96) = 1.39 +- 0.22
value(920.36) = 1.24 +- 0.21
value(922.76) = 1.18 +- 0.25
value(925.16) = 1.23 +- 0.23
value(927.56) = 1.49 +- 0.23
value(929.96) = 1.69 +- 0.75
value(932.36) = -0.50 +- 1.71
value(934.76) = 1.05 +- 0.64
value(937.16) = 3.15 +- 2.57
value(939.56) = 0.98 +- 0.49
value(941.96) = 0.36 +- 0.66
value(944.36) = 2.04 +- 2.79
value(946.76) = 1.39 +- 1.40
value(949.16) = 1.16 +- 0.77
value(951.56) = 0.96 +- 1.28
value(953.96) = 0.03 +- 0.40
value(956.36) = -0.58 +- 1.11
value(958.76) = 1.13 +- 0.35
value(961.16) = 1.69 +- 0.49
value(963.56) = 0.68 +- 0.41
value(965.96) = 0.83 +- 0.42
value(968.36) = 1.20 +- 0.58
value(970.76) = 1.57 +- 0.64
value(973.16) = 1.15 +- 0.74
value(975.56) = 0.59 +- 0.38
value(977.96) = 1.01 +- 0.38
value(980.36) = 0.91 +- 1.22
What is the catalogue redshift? 0.15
